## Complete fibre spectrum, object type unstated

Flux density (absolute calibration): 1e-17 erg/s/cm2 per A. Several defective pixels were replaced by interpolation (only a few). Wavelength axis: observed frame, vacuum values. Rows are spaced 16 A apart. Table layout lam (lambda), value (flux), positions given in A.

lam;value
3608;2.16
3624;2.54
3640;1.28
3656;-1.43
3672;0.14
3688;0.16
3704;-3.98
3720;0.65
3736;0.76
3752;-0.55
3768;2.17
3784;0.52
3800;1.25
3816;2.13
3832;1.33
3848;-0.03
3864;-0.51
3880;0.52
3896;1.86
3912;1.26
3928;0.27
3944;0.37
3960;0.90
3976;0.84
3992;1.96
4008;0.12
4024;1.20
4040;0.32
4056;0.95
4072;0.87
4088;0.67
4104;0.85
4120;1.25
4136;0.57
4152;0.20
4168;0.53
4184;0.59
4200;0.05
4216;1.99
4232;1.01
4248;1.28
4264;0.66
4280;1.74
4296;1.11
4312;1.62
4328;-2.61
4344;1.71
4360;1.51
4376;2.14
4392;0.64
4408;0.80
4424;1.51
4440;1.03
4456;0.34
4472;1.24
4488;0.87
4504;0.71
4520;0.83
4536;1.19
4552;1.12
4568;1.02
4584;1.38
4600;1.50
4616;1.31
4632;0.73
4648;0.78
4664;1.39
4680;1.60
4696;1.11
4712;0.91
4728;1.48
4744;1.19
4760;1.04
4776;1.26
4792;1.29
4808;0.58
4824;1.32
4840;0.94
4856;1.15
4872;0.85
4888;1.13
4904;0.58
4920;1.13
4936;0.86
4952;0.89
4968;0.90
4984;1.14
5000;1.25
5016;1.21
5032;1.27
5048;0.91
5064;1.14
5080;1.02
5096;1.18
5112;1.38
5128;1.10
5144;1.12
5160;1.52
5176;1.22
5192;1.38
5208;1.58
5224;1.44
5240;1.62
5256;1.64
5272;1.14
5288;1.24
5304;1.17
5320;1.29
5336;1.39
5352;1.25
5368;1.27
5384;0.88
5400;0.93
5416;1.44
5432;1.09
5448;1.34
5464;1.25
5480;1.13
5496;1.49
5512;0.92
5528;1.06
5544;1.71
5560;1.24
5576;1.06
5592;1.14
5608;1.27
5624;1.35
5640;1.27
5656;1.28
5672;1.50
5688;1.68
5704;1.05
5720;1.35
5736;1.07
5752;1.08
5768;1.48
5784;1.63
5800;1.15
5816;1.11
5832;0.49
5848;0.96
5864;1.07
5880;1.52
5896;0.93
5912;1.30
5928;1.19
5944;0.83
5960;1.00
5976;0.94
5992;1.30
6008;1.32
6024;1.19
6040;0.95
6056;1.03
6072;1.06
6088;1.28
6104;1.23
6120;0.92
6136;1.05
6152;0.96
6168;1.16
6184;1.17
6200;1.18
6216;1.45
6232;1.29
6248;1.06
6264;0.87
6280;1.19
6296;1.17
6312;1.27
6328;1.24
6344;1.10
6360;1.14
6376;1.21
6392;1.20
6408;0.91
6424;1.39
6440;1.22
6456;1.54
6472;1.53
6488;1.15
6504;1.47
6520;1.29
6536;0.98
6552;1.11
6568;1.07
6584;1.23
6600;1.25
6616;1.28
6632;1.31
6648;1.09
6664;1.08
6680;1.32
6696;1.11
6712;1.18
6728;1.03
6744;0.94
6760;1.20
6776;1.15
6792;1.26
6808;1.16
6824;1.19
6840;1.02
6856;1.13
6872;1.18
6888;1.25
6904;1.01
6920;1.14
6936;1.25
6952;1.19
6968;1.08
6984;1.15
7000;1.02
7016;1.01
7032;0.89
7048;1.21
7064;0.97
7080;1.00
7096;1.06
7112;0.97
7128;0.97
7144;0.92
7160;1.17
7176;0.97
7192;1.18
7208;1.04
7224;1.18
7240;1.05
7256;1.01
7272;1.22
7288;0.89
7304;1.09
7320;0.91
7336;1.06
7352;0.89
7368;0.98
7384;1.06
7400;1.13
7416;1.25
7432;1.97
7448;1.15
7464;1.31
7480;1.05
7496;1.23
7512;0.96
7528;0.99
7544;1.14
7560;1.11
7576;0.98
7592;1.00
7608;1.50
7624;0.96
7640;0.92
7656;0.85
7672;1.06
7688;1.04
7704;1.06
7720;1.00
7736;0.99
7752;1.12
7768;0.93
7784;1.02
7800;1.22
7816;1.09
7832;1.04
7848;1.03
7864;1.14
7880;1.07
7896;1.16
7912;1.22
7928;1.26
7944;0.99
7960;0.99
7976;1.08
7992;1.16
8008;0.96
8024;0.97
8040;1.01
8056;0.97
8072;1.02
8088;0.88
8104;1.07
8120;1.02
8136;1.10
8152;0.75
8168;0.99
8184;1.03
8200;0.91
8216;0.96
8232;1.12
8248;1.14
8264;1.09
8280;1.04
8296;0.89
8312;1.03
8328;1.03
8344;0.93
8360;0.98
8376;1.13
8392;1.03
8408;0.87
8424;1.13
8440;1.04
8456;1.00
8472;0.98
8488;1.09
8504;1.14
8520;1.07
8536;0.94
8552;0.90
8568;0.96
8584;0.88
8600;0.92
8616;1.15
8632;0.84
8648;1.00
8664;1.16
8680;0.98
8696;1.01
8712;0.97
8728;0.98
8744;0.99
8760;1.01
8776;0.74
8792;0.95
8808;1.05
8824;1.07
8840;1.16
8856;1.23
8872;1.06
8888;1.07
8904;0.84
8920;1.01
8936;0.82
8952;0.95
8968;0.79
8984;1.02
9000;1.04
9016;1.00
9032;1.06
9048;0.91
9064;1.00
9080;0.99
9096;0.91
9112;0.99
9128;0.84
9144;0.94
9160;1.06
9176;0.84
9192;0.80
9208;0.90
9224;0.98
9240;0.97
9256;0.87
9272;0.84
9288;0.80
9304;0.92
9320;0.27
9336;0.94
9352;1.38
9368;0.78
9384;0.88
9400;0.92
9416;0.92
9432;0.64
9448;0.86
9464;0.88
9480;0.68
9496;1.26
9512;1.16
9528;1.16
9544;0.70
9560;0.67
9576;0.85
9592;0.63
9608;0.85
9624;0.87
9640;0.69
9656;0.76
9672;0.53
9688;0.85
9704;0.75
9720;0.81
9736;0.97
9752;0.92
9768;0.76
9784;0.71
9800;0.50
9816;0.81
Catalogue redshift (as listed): 0.13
